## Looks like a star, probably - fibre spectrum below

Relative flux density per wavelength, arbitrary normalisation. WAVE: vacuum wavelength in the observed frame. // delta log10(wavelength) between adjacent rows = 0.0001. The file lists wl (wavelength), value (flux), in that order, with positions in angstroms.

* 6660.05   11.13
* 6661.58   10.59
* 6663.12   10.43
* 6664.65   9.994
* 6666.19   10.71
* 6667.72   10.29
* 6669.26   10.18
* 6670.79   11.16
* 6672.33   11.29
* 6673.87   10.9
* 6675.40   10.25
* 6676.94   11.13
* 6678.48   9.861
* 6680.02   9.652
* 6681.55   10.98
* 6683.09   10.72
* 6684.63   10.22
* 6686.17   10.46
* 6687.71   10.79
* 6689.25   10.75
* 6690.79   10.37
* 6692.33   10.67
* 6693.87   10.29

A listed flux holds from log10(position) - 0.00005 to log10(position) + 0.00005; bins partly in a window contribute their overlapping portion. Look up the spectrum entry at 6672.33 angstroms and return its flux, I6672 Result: 11.29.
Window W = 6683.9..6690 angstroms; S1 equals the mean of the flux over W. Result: 10.6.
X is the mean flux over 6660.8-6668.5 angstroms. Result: 10.4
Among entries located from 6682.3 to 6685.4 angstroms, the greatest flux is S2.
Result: 10.72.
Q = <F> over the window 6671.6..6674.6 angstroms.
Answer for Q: 11.1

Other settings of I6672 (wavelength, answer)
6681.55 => 10.98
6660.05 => 11.13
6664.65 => 9.994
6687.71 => 10.79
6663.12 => 10.43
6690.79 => 10.37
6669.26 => 10.18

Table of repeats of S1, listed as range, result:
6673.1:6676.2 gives 10.6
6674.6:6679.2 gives 10.4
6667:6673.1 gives 10.7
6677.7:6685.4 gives 10.3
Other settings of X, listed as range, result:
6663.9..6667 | 10.4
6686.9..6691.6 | 10.6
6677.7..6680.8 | 9.78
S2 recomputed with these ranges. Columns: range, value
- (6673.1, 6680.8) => 11.13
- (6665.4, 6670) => 10.71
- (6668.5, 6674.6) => 11.29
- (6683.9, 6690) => 10.79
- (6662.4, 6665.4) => 10.43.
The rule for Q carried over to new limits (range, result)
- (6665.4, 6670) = 10.4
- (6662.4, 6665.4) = 10.2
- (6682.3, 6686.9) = 10.5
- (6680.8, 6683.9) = 10.8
